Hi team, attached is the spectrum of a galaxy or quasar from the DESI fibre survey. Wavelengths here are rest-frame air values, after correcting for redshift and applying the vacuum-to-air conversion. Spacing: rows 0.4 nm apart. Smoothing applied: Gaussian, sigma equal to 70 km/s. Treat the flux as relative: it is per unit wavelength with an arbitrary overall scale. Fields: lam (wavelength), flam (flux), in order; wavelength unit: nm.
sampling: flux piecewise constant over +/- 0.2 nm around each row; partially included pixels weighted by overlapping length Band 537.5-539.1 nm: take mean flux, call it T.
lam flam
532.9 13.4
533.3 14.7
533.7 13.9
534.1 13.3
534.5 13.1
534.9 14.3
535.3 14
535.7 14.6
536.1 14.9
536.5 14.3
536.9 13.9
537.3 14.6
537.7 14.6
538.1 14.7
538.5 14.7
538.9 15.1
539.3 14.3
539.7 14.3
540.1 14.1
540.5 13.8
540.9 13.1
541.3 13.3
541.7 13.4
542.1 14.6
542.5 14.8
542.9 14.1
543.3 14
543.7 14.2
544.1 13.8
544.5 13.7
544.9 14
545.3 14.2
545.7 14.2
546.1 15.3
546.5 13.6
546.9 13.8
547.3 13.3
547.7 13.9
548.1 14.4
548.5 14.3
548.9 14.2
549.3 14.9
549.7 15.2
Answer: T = 14.8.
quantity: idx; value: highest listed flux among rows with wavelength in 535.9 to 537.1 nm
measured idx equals 14.9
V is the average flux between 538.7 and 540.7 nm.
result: 14.3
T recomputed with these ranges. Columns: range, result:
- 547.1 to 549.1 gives 14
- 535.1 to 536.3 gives 14.5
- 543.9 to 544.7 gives 13.8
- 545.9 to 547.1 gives 14.2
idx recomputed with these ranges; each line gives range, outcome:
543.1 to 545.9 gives 14.2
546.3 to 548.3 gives 14.4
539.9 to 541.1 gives 14.1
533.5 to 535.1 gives 14.3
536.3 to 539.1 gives 15.1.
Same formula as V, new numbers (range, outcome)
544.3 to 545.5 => 14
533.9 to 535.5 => 13.7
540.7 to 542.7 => 13.8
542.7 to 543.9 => 14.1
